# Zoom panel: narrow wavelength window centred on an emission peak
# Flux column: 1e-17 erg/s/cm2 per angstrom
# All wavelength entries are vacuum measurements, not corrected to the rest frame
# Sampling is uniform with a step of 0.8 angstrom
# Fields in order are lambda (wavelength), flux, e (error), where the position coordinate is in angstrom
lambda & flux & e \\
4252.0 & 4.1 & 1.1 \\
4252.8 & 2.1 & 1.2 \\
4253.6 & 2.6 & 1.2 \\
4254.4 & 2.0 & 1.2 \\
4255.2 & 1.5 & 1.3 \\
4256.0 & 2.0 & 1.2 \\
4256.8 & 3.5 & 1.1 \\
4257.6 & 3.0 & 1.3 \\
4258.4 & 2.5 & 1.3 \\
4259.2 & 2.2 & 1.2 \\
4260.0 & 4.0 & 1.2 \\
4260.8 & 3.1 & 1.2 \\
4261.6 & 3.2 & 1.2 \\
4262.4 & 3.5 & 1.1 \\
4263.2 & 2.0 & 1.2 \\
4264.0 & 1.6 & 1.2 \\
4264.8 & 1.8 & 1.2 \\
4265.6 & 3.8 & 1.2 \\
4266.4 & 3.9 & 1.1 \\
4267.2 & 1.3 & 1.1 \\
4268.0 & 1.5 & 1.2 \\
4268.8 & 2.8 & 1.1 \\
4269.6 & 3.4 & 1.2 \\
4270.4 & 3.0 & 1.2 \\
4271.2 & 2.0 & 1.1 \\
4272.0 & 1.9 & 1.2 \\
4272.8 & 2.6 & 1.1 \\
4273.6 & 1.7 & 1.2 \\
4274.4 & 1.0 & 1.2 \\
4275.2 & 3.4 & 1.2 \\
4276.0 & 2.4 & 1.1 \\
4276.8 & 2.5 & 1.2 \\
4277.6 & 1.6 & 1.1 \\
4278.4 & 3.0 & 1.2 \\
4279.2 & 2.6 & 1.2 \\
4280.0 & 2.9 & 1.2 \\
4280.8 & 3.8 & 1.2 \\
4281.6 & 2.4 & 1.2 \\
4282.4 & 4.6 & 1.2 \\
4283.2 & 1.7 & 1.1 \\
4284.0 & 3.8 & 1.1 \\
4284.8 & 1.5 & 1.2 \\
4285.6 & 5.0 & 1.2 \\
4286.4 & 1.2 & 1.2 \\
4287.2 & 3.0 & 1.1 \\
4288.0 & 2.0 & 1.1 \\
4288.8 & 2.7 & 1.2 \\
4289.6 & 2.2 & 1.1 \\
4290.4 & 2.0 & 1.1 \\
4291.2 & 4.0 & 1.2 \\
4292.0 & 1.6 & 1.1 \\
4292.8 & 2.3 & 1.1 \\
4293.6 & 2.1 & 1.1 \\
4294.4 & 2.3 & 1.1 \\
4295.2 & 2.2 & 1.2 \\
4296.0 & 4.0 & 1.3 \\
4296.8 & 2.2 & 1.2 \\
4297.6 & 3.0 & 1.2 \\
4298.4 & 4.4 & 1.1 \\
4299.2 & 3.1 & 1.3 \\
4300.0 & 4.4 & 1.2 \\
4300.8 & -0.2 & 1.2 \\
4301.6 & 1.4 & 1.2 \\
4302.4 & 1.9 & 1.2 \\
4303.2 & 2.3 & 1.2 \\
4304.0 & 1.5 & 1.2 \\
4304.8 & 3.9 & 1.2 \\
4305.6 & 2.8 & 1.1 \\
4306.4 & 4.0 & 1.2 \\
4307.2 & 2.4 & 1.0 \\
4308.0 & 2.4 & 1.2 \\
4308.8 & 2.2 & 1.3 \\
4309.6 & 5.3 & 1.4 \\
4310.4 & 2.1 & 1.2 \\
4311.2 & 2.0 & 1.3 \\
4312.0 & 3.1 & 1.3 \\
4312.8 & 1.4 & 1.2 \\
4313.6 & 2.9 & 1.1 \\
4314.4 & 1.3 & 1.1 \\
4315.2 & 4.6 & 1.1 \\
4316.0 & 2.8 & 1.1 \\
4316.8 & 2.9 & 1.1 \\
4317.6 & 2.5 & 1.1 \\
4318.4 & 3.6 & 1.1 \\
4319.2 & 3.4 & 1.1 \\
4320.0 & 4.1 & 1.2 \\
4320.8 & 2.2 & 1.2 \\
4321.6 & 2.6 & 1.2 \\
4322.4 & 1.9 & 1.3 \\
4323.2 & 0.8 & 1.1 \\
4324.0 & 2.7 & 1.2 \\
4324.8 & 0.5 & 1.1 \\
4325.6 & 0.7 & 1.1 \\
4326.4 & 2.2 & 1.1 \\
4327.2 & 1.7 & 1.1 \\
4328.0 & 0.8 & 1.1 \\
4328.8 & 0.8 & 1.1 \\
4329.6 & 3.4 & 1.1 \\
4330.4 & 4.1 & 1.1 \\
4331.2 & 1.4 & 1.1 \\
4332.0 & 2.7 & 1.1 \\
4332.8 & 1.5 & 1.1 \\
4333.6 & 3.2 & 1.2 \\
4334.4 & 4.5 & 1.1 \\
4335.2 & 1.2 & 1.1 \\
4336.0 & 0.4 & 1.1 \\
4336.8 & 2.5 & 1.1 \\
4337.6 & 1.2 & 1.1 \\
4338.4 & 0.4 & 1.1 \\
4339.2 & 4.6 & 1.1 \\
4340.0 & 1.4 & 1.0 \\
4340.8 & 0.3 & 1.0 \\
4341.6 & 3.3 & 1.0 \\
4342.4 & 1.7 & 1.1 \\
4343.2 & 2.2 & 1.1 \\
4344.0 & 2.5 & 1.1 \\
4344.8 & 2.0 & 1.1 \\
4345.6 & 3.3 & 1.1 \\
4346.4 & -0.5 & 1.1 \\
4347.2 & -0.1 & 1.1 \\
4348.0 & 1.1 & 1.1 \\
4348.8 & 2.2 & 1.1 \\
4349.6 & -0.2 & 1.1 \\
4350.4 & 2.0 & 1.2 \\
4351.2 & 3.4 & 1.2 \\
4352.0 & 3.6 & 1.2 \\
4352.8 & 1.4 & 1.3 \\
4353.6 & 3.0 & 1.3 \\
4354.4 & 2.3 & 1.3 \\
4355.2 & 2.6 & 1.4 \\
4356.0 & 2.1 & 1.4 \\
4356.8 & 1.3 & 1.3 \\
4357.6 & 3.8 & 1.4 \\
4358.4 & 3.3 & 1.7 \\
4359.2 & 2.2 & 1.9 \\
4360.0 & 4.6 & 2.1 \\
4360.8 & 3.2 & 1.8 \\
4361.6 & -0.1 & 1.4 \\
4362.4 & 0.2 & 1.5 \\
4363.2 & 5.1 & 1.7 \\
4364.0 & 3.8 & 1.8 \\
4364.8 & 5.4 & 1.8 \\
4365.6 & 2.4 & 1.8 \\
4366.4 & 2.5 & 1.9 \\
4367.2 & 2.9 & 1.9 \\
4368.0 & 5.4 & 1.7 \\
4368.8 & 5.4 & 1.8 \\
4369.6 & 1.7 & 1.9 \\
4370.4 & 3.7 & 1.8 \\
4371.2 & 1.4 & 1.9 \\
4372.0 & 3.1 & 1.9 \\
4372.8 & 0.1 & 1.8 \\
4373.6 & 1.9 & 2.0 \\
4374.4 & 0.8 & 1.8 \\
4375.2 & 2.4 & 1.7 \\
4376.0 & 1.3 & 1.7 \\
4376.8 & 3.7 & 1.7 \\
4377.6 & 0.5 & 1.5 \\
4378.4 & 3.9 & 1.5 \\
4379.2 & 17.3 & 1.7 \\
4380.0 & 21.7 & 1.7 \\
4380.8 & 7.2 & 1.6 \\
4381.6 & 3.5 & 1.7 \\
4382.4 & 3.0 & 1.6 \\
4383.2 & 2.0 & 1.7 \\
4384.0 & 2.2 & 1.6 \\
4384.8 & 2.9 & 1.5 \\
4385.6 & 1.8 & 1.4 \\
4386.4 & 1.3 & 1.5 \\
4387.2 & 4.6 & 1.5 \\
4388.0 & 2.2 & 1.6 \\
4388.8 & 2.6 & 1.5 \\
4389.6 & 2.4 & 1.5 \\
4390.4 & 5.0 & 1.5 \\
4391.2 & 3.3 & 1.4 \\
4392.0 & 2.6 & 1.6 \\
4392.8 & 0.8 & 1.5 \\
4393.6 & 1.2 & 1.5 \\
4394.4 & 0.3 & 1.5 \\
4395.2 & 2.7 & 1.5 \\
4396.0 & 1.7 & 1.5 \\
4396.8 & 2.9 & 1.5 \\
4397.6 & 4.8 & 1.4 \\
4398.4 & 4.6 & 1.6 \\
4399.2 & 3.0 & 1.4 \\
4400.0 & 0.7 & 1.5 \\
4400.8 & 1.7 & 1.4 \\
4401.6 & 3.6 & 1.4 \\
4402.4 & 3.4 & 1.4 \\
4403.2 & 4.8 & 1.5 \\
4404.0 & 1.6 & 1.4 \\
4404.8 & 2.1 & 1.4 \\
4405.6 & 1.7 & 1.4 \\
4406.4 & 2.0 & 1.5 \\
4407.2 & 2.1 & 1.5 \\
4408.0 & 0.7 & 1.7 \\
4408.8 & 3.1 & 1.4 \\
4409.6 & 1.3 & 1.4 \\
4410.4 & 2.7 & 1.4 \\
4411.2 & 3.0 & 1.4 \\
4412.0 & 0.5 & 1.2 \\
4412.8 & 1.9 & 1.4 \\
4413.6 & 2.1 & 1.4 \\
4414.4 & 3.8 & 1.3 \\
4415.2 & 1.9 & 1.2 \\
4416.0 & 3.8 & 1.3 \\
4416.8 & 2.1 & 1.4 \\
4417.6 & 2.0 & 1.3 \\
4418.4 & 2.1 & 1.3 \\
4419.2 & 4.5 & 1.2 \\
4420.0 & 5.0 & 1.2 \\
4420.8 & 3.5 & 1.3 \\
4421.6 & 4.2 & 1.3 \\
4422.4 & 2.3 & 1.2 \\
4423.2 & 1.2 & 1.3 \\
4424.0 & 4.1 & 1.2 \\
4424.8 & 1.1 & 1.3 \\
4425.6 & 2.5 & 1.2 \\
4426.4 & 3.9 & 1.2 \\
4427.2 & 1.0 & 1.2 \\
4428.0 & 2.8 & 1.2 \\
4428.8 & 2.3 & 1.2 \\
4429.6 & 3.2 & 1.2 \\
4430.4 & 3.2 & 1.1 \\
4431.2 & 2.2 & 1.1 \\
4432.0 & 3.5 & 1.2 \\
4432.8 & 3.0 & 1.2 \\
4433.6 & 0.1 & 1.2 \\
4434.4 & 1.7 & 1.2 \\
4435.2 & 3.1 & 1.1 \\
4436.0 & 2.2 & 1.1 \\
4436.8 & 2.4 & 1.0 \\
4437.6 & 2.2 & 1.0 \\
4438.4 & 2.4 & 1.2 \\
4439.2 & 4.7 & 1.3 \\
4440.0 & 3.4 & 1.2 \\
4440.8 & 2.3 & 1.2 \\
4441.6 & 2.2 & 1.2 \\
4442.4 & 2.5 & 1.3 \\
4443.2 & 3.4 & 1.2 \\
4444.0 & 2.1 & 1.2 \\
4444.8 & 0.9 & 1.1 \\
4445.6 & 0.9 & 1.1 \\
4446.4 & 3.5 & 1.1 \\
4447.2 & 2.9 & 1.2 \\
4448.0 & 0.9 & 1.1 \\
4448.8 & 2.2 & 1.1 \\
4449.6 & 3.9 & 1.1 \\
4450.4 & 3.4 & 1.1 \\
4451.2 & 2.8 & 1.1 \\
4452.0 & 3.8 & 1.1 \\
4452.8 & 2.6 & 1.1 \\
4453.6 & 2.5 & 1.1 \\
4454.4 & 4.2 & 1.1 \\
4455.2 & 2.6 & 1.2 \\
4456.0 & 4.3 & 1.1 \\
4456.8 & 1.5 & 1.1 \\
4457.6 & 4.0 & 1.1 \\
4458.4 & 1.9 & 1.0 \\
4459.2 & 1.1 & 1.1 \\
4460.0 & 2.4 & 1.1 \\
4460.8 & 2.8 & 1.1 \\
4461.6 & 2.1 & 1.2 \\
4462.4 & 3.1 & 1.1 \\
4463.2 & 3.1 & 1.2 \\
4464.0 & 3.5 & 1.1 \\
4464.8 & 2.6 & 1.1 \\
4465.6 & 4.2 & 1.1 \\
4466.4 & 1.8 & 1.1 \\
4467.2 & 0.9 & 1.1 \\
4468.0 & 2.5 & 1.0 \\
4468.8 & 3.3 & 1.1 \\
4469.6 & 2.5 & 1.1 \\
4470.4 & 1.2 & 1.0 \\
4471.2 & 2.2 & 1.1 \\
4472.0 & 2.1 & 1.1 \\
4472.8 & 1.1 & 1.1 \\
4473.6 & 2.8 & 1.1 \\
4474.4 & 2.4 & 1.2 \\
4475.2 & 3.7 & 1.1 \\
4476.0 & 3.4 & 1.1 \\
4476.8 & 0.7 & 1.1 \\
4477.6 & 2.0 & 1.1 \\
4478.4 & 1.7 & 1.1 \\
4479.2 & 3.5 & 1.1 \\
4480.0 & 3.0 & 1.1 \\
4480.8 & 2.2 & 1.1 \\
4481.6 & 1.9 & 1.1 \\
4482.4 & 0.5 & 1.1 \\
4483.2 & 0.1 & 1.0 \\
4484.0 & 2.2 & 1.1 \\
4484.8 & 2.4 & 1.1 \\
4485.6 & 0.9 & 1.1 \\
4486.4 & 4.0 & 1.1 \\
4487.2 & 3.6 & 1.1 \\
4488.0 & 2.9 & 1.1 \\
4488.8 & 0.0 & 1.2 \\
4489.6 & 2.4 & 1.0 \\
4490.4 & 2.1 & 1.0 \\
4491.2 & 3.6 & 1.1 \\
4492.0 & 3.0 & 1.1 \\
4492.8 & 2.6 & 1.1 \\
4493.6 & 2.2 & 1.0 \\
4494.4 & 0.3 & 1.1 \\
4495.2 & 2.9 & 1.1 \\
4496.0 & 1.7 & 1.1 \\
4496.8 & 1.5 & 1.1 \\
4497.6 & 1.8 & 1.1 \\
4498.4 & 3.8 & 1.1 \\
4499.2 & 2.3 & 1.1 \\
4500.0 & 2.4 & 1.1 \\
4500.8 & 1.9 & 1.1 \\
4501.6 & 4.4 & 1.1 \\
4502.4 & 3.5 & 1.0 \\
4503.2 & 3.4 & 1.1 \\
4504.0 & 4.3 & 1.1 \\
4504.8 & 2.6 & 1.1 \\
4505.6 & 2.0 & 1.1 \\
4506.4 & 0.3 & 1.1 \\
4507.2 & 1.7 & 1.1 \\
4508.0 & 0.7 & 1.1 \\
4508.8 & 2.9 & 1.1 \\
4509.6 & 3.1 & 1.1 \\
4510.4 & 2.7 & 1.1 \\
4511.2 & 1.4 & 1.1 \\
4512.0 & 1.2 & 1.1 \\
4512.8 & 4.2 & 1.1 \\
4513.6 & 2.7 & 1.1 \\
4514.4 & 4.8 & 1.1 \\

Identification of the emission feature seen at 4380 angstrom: H-gamma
